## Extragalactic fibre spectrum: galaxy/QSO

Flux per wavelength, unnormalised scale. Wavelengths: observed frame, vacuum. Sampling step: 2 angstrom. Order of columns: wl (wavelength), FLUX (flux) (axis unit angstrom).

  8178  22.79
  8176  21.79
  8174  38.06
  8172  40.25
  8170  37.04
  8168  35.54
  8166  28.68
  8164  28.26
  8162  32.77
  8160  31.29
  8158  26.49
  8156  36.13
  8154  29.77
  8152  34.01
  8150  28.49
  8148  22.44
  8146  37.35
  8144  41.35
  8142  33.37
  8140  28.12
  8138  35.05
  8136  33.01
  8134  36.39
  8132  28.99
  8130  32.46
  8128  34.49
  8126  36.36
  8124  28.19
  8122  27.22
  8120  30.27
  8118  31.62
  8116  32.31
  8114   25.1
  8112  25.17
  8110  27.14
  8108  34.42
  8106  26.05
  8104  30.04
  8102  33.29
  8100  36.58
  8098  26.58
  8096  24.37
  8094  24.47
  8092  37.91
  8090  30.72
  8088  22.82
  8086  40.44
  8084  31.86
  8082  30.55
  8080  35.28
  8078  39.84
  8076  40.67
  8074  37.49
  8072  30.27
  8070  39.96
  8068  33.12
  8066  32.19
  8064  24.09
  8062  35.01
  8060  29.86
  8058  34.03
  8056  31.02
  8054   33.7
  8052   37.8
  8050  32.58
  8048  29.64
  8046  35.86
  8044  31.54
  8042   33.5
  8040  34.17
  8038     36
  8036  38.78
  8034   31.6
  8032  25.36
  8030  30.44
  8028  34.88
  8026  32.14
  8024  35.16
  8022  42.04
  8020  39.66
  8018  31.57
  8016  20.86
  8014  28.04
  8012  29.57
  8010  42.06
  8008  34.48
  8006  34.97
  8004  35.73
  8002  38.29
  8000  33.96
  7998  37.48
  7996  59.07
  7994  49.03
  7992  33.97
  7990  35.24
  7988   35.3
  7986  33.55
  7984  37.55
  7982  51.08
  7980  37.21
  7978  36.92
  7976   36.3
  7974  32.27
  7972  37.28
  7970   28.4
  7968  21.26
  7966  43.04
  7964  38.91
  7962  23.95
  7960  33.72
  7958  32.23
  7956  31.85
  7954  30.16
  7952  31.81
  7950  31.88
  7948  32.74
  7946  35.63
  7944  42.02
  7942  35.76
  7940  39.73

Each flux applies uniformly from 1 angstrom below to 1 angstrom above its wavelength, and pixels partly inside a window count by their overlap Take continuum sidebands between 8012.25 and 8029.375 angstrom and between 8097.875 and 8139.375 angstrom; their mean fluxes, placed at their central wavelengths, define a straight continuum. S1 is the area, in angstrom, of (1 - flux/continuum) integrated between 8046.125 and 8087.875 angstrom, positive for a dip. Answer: -2.34 angstrom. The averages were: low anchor 32.8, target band 33.8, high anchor 31.1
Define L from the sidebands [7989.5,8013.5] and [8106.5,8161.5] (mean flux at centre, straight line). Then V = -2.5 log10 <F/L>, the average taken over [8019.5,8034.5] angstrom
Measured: 0.10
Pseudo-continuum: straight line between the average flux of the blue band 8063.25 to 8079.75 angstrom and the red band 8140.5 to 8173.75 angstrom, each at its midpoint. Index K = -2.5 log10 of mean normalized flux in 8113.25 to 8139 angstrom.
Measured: 0.06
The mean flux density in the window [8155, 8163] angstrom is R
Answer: 31.7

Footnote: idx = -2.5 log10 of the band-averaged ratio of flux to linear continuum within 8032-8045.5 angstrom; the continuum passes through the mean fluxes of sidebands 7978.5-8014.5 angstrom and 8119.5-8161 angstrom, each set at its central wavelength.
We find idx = 0.09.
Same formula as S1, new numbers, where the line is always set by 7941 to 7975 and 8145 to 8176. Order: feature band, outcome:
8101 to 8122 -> 1.9 angstrom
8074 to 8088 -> -1.3 angstrom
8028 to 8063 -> -0.4 angstrom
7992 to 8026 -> -4.0 angstrom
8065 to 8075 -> -0.6 angstrom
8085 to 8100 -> 1.1 angstrom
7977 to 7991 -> -2.2 angstrom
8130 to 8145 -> -0.7 angstrom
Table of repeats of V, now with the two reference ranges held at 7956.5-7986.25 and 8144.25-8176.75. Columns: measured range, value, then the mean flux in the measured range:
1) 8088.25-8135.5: 0.084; 30.3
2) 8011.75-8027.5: 0.051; 32.6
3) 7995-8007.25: -0.157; 39.8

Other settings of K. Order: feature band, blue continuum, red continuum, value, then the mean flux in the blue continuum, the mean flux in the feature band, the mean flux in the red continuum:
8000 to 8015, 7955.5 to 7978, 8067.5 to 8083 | -0.02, 32.9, 34.7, 36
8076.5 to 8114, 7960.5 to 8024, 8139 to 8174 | 0.10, 36.1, 30.9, 32.6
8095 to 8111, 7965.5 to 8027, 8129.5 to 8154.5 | 0.12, 36.2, 29.8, 32.4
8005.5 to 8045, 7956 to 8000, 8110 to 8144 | 0.05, 36.7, 33.3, 31.3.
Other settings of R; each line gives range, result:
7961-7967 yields 35.3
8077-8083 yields 35.2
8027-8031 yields 32.7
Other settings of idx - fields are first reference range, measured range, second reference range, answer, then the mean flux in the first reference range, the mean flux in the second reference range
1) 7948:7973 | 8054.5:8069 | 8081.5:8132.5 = -0.02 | 32.1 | 30.4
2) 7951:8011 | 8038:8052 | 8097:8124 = -0.02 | 36.2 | 29.6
